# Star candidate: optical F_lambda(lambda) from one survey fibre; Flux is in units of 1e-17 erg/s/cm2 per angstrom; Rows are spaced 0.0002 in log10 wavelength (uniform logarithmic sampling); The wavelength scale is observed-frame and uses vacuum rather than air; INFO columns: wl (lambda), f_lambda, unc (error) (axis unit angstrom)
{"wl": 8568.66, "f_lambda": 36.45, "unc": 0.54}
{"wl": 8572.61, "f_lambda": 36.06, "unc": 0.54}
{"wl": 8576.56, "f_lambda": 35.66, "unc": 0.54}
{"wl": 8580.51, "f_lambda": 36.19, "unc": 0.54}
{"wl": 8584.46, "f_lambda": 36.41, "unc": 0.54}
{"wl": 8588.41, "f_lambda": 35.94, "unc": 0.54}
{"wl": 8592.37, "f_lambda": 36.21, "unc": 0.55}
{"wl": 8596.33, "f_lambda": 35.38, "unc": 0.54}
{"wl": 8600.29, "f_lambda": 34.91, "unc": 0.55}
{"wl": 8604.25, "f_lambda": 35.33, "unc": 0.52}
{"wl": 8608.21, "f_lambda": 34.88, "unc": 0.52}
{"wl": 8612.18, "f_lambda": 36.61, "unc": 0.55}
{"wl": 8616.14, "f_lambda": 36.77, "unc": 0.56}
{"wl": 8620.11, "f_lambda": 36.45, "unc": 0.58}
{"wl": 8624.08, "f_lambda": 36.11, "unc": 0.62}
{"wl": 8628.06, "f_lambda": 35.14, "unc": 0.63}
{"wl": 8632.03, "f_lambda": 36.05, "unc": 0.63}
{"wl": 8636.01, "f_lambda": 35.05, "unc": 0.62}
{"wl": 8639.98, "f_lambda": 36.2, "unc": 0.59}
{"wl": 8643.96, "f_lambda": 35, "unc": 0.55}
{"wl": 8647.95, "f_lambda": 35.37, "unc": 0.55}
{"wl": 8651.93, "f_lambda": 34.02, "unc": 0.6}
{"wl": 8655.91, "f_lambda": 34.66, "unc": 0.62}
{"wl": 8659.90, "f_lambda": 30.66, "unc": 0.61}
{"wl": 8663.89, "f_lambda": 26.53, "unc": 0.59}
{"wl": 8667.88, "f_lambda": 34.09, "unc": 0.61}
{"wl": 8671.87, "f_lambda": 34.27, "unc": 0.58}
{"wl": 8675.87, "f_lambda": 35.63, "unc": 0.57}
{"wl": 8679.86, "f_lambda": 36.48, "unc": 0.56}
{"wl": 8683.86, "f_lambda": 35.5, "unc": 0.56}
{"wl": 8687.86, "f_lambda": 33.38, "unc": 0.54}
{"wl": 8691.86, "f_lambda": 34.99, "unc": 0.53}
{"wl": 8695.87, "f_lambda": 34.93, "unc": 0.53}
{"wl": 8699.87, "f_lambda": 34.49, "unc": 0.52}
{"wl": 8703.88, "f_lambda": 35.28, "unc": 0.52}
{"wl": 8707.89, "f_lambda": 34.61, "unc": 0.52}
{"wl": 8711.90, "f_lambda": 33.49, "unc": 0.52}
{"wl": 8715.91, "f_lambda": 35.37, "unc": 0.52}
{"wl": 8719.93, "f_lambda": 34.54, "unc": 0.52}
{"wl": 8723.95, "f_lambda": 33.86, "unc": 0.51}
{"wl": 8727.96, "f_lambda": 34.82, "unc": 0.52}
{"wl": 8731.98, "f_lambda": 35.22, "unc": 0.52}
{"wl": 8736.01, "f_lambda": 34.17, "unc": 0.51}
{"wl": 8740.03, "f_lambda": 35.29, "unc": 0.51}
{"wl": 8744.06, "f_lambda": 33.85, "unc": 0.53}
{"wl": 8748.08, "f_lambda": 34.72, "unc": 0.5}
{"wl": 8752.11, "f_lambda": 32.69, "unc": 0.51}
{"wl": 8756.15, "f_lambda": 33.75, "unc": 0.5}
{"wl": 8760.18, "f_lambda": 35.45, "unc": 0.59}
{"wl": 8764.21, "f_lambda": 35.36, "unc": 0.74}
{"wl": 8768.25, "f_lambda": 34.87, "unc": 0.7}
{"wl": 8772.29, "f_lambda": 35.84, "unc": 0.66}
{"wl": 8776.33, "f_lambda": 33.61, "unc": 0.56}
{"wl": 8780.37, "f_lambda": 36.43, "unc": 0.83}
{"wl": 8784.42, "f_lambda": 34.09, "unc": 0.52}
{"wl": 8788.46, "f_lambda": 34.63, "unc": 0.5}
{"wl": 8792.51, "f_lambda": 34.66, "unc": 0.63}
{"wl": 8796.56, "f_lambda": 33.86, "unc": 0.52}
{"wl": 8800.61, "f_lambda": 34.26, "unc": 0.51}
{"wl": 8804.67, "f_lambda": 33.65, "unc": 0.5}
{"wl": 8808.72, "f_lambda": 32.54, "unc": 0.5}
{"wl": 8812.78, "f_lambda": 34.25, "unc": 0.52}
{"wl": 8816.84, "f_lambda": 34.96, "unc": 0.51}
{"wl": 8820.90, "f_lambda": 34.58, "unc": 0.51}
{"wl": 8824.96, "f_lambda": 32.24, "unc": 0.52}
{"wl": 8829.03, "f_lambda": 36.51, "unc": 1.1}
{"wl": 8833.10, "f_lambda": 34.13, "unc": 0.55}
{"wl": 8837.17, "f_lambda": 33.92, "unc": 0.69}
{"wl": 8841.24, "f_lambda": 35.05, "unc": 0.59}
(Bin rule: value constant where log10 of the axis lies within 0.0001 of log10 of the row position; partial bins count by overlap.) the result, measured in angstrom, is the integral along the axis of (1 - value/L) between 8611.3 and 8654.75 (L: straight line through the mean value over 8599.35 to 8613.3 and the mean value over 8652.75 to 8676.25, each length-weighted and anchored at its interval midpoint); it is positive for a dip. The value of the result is -2.0 angstrom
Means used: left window 35.4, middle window 35.7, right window 32.5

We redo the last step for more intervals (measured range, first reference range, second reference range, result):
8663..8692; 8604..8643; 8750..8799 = 1.1 angstrom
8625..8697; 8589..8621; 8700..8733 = 1.8 angstrom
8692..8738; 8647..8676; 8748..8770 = -1.2 angstrom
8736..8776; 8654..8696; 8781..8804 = -0.5 angstrom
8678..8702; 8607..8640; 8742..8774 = 0.2 angstrom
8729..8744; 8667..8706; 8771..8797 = 0.0 angstrom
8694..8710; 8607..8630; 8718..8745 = 0.1 angstrom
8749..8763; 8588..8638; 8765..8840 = 0.3 angstrom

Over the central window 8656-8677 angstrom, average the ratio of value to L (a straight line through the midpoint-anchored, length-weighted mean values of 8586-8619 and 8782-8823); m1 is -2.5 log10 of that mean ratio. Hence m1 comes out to 0.095 mag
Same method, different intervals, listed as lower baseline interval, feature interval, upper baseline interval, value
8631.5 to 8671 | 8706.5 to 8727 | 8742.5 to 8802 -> -0.01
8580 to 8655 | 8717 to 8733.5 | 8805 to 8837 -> 0.01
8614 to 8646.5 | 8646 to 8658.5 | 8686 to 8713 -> 0.03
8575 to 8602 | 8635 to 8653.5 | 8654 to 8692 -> -0.03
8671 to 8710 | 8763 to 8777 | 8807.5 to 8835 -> -0.02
